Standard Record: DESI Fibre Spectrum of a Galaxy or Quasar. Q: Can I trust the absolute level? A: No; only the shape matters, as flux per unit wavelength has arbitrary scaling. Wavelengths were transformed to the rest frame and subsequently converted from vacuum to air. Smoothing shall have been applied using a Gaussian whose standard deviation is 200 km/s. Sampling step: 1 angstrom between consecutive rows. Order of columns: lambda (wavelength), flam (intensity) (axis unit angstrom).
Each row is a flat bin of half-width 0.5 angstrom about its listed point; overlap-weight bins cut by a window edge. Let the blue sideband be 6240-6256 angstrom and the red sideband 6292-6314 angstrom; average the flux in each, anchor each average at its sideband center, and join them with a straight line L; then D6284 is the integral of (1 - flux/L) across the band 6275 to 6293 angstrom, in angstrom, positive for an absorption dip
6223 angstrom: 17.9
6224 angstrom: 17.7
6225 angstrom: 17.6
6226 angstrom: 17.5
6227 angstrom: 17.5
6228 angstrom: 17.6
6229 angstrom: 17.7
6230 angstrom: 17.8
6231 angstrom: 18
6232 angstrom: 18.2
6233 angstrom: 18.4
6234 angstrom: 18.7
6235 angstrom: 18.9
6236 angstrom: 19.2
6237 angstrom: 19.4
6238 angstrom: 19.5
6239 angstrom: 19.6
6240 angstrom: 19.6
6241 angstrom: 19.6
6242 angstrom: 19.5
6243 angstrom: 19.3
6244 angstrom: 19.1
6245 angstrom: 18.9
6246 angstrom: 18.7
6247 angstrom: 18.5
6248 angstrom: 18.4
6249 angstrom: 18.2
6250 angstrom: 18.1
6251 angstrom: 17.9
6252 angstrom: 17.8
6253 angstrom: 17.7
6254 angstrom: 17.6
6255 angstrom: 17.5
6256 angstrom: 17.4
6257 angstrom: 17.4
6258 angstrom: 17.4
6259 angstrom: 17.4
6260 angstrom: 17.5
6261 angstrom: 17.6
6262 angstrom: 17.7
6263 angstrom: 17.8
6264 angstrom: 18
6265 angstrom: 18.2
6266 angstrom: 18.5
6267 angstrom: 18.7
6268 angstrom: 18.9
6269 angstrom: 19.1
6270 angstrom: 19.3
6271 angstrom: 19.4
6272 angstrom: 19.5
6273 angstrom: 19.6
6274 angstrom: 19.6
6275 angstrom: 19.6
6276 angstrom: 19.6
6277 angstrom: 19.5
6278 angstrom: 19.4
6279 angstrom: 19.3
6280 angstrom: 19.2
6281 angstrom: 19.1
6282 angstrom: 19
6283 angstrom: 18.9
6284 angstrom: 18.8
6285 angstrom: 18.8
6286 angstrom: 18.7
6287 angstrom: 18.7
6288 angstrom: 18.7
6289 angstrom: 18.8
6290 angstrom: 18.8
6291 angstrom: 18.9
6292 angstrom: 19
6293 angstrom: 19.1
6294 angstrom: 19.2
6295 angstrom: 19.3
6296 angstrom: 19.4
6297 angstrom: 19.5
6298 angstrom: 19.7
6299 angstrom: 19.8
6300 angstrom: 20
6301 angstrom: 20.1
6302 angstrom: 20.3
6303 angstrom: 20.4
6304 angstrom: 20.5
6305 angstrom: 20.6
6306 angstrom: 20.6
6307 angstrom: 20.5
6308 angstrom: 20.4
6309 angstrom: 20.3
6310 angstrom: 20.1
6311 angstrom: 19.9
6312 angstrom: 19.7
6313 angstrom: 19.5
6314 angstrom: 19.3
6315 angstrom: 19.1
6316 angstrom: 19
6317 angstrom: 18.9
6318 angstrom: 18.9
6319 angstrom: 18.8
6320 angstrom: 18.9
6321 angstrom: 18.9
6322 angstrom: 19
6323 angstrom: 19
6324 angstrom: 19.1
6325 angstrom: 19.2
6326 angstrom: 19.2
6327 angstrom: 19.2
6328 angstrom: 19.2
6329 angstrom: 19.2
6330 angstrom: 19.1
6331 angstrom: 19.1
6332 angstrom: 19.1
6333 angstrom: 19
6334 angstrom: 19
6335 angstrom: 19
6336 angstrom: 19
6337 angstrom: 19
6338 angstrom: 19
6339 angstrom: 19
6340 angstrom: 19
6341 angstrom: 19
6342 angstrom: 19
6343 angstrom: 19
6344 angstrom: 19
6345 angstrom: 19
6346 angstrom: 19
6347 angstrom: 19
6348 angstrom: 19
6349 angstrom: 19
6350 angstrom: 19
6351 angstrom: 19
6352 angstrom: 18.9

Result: 0.3 angstrom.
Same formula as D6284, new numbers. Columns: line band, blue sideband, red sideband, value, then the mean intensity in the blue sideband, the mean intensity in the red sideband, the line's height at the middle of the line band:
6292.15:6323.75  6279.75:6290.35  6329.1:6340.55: -1.15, 18.9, 19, 18.9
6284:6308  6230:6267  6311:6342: -0.93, 18.4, 19.1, 18.8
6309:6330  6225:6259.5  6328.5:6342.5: -0.35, 18.3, 19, 18.9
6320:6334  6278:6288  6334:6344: -0.07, 19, 19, 19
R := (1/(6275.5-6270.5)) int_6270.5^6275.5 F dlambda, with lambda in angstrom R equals 19.5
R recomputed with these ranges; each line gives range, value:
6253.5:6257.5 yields 17.5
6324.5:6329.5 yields 19.2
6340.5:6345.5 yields 19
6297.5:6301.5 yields 19.9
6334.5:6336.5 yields 19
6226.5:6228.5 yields 17.6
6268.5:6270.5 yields 19.2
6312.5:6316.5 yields 19.2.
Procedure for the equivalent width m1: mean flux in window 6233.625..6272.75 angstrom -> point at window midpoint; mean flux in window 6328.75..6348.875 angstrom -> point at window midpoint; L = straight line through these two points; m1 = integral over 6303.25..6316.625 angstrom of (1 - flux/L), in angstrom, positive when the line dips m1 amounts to -0.8 angstrom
